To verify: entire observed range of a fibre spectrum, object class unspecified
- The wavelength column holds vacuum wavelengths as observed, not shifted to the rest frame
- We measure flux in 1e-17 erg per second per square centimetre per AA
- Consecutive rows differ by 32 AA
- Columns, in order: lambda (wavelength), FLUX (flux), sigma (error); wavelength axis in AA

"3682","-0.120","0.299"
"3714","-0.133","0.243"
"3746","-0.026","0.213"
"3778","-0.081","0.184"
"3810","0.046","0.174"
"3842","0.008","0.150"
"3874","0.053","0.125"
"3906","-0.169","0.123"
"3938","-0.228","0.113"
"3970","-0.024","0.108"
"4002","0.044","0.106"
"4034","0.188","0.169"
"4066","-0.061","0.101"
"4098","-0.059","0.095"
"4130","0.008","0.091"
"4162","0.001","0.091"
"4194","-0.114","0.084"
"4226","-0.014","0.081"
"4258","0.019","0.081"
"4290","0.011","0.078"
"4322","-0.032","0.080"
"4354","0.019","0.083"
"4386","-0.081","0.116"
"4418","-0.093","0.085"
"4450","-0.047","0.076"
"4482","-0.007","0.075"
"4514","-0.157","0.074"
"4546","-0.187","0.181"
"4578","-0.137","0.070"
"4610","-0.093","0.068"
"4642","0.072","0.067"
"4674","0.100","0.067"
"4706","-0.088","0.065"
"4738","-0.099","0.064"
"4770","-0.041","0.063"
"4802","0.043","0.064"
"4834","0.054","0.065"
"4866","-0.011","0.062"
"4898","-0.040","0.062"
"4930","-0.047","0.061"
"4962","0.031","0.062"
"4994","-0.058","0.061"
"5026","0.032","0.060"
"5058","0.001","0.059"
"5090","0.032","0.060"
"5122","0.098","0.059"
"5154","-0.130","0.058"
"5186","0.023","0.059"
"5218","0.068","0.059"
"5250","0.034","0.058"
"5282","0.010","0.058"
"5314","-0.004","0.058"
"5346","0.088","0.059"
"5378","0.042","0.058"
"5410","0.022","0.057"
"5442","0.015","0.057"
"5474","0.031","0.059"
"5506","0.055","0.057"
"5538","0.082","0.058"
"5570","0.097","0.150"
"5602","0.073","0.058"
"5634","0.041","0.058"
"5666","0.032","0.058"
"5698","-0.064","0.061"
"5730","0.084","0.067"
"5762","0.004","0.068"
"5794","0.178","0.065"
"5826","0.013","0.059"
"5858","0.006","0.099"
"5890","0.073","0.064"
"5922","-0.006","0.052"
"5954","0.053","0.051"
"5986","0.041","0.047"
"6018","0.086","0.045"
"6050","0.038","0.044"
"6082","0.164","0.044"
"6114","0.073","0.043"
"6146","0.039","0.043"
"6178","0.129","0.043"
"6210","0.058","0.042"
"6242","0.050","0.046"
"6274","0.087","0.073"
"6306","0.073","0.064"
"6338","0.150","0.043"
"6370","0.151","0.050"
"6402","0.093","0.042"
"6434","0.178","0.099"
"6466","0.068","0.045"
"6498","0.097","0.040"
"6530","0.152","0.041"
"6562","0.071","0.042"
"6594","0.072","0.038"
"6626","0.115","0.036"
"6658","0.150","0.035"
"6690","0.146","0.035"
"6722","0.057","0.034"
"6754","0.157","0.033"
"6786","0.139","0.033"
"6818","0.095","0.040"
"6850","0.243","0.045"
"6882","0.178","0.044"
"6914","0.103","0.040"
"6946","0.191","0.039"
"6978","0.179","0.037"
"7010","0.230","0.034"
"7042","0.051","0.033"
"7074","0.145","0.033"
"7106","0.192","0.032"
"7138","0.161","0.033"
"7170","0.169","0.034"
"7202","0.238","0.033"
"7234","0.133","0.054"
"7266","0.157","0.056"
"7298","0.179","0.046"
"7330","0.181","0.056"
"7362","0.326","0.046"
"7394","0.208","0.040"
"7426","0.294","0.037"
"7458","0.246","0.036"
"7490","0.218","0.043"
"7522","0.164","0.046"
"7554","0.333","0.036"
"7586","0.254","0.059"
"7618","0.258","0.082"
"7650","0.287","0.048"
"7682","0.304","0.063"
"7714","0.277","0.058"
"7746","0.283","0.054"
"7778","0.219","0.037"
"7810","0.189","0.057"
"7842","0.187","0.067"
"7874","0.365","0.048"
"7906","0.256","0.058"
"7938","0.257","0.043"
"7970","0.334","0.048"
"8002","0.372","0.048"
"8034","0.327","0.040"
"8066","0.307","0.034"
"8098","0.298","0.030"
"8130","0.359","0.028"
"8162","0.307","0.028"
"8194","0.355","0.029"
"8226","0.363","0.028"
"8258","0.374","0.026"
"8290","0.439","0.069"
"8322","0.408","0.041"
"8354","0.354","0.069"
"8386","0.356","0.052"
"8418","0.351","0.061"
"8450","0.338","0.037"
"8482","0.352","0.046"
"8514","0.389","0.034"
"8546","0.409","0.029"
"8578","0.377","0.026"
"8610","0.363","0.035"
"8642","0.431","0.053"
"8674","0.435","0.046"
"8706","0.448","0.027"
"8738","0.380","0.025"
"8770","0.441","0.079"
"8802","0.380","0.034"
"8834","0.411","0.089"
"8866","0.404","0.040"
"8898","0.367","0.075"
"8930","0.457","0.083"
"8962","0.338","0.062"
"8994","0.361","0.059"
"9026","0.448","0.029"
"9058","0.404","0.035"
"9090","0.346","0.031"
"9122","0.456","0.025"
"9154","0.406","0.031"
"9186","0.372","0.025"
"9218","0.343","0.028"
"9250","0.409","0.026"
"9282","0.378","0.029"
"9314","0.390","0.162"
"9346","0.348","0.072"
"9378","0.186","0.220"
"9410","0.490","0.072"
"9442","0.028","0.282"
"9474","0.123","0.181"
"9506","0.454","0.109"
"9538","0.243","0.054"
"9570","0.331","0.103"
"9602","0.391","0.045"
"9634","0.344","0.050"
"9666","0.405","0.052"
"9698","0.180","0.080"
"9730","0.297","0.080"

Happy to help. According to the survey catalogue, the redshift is 0.840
